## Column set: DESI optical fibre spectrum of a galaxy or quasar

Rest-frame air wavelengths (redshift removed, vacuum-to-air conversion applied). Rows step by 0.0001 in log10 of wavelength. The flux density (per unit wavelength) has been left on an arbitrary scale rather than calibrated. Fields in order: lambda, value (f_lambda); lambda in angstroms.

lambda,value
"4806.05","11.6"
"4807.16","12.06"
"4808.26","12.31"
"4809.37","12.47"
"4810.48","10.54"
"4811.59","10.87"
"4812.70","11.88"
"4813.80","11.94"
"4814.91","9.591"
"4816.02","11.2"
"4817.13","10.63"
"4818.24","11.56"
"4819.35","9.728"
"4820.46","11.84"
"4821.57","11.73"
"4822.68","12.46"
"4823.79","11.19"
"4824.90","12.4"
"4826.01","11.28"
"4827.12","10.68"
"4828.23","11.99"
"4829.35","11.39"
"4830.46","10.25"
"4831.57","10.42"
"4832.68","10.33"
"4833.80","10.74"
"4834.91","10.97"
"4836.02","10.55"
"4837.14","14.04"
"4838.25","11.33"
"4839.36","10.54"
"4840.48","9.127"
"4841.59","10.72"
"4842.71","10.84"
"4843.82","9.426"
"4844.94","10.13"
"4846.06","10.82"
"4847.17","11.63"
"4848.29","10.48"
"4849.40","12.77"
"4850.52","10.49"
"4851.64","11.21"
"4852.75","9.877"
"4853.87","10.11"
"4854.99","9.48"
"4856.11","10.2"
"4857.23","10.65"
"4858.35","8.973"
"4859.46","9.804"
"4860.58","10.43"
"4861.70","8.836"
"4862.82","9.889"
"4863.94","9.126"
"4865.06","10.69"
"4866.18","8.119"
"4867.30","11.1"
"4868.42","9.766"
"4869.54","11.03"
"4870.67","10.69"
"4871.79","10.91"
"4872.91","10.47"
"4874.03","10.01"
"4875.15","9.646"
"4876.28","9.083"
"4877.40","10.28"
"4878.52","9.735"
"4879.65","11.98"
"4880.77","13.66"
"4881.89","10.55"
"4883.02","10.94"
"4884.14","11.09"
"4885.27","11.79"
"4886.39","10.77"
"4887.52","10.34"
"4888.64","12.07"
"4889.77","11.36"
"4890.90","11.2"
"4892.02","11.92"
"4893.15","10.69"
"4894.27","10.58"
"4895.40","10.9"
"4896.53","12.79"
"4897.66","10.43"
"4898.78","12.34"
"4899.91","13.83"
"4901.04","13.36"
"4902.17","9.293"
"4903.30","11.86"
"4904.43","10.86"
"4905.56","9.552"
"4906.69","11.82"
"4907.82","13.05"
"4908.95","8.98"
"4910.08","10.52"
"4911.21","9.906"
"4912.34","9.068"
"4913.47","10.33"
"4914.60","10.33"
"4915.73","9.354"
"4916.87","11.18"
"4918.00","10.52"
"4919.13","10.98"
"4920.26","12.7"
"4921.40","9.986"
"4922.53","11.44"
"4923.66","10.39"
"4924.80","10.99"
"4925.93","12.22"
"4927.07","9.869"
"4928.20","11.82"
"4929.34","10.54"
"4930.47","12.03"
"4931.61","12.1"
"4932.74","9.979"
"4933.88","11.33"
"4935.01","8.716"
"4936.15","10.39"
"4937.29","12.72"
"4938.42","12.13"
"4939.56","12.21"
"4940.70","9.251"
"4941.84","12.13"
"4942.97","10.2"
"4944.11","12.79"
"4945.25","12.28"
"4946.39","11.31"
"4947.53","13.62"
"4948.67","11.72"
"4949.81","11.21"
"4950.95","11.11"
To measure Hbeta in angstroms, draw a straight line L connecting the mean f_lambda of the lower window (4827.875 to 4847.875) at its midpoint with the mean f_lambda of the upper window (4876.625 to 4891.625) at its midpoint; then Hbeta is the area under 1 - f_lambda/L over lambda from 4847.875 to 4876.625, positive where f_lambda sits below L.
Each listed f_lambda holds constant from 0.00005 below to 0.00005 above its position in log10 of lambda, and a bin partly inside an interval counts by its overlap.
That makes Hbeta 2.3 angstroms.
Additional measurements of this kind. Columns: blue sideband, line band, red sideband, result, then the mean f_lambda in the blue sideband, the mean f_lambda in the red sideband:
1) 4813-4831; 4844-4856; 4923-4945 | 0.63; 11.3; 11.2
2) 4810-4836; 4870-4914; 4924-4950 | 1.05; 11.1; 11.4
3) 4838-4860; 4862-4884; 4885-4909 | 1.04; 10.4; 11.4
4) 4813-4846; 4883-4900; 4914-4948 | -0.43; 11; 11.2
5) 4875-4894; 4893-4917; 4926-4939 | 0.23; 11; 11.1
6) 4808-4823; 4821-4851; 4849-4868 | -0.98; 11.3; 10.1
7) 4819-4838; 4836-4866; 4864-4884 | 1.35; 11.3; 10.5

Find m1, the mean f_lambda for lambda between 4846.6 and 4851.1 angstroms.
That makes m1 11.3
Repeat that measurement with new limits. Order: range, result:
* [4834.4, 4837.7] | 11.9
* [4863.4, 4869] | 9.77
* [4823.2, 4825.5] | 11.8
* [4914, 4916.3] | 9.85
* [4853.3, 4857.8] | 10.1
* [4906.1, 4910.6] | 11.1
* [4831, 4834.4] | 10.5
